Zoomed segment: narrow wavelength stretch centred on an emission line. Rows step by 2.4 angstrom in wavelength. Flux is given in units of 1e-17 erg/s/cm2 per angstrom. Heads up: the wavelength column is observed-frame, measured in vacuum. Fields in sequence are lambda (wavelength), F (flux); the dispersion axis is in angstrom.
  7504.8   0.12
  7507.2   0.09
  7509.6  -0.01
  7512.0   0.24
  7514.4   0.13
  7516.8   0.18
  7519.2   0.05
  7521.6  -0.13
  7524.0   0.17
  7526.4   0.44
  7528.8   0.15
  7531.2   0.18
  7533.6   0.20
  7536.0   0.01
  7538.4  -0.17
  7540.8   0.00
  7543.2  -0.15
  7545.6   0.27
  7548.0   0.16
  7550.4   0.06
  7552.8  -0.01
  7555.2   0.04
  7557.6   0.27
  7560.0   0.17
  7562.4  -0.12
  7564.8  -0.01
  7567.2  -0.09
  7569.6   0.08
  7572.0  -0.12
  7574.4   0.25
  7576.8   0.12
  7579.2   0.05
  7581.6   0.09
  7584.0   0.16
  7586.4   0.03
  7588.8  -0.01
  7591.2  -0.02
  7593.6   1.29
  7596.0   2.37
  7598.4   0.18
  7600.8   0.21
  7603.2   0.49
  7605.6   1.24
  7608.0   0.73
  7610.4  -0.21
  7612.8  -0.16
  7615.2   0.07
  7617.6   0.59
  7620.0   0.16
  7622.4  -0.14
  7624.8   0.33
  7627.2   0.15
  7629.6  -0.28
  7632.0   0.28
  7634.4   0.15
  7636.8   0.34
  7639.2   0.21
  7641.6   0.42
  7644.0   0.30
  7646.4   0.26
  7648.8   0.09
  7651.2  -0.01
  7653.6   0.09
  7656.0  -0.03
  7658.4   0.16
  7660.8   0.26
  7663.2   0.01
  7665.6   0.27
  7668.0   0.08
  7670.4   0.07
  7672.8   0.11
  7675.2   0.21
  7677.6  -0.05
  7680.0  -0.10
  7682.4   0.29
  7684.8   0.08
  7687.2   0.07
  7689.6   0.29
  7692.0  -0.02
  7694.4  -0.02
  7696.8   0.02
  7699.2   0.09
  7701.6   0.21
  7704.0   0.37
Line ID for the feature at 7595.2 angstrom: H-alpha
